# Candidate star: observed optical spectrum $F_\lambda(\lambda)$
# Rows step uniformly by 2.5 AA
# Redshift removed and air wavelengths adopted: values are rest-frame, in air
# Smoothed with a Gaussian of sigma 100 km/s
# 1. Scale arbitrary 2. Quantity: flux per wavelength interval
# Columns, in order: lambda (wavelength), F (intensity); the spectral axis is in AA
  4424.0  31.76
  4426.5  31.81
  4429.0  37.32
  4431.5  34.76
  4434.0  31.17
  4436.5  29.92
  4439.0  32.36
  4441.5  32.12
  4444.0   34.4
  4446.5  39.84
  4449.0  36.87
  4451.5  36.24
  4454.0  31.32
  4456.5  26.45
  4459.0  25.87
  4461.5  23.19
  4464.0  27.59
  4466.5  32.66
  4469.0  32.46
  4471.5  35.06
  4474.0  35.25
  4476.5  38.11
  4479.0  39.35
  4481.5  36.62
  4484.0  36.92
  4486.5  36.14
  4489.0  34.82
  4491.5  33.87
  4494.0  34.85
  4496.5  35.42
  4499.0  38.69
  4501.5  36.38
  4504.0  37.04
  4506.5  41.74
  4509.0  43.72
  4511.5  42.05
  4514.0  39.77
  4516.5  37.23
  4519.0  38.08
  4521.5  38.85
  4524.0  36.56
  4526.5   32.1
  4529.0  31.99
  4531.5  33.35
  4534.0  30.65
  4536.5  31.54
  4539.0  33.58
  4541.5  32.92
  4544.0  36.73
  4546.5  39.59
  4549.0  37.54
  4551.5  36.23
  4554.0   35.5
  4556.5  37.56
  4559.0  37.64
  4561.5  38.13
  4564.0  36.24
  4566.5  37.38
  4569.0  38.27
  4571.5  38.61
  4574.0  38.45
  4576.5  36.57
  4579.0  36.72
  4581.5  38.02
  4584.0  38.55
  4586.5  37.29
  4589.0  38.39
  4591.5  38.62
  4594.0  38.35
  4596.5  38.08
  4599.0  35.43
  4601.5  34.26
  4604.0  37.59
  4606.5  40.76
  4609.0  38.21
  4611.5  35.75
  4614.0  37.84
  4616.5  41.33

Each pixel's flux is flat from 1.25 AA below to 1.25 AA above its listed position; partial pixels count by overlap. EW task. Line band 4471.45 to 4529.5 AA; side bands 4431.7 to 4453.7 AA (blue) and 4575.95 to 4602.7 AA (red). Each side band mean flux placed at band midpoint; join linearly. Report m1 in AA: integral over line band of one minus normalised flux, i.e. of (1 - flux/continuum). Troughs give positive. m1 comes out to -3.1 AA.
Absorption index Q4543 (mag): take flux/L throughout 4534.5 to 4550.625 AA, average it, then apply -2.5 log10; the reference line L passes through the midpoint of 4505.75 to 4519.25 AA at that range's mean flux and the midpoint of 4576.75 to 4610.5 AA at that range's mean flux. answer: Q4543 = 0.13 mag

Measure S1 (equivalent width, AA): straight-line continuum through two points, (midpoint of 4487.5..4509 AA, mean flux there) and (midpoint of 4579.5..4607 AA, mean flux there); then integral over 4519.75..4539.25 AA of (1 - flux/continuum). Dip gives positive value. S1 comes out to 1.8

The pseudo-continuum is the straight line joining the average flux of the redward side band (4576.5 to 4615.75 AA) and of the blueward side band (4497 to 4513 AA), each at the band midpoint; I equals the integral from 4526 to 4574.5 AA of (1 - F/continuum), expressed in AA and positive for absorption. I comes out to 3.68 AA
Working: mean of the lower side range 39.7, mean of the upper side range 37.6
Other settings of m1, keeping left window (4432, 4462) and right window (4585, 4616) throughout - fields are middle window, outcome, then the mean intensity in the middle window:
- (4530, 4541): 0.9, 32.3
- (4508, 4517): -1.7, 40.9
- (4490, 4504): -0.9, 35.9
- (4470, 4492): -2.0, 36.3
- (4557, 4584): -0.8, 37.6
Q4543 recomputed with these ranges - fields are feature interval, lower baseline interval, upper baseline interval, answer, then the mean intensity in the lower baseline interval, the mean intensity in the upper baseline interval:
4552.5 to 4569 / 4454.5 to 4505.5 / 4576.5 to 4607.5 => -0.02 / 33.8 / 37.6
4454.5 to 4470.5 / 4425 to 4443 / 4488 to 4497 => 0.19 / 32.8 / 34.7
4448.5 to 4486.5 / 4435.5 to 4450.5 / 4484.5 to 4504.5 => 0.07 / 34.4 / 35.9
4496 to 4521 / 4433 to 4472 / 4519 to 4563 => -0.15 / 31.7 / 35.4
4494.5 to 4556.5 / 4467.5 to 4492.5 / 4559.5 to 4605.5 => 0.00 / 35.8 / 37.5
